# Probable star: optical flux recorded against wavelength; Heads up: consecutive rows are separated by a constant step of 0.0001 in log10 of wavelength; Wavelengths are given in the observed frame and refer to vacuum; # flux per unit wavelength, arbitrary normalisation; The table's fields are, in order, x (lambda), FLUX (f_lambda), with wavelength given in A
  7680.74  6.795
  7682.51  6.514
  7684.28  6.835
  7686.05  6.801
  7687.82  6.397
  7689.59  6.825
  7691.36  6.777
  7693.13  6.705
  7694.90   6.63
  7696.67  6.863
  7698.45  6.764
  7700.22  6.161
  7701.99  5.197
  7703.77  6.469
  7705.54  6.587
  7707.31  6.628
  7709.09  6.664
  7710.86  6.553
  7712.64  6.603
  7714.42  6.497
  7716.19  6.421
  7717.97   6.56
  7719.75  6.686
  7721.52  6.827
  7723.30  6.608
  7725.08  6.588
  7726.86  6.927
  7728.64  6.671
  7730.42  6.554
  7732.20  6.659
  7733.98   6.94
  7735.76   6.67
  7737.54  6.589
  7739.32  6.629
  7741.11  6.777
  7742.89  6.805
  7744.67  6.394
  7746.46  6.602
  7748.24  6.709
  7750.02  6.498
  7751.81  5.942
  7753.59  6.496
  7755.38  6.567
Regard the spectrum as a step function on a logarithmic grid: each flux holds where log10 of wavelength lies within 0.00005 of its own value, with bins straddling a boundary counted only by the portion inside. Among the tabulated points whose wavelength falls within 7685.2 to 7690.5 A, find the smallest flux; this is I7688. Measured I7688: 6.397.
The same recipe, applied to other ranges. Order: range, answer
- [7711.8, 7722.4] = 6.421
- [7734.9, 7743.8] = 6.589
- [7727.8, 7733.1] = 6.554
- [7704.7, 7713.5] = 6.553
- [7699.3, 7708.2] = 5.197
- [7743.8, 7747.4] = 6.394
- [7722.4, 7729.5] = 6.588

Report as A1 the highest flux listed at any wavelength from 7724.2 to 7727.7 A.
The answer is 6.927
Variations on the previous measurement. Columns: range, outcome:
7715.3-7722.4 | 6.827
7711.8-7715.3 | 6.603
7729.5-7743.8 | 6.94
